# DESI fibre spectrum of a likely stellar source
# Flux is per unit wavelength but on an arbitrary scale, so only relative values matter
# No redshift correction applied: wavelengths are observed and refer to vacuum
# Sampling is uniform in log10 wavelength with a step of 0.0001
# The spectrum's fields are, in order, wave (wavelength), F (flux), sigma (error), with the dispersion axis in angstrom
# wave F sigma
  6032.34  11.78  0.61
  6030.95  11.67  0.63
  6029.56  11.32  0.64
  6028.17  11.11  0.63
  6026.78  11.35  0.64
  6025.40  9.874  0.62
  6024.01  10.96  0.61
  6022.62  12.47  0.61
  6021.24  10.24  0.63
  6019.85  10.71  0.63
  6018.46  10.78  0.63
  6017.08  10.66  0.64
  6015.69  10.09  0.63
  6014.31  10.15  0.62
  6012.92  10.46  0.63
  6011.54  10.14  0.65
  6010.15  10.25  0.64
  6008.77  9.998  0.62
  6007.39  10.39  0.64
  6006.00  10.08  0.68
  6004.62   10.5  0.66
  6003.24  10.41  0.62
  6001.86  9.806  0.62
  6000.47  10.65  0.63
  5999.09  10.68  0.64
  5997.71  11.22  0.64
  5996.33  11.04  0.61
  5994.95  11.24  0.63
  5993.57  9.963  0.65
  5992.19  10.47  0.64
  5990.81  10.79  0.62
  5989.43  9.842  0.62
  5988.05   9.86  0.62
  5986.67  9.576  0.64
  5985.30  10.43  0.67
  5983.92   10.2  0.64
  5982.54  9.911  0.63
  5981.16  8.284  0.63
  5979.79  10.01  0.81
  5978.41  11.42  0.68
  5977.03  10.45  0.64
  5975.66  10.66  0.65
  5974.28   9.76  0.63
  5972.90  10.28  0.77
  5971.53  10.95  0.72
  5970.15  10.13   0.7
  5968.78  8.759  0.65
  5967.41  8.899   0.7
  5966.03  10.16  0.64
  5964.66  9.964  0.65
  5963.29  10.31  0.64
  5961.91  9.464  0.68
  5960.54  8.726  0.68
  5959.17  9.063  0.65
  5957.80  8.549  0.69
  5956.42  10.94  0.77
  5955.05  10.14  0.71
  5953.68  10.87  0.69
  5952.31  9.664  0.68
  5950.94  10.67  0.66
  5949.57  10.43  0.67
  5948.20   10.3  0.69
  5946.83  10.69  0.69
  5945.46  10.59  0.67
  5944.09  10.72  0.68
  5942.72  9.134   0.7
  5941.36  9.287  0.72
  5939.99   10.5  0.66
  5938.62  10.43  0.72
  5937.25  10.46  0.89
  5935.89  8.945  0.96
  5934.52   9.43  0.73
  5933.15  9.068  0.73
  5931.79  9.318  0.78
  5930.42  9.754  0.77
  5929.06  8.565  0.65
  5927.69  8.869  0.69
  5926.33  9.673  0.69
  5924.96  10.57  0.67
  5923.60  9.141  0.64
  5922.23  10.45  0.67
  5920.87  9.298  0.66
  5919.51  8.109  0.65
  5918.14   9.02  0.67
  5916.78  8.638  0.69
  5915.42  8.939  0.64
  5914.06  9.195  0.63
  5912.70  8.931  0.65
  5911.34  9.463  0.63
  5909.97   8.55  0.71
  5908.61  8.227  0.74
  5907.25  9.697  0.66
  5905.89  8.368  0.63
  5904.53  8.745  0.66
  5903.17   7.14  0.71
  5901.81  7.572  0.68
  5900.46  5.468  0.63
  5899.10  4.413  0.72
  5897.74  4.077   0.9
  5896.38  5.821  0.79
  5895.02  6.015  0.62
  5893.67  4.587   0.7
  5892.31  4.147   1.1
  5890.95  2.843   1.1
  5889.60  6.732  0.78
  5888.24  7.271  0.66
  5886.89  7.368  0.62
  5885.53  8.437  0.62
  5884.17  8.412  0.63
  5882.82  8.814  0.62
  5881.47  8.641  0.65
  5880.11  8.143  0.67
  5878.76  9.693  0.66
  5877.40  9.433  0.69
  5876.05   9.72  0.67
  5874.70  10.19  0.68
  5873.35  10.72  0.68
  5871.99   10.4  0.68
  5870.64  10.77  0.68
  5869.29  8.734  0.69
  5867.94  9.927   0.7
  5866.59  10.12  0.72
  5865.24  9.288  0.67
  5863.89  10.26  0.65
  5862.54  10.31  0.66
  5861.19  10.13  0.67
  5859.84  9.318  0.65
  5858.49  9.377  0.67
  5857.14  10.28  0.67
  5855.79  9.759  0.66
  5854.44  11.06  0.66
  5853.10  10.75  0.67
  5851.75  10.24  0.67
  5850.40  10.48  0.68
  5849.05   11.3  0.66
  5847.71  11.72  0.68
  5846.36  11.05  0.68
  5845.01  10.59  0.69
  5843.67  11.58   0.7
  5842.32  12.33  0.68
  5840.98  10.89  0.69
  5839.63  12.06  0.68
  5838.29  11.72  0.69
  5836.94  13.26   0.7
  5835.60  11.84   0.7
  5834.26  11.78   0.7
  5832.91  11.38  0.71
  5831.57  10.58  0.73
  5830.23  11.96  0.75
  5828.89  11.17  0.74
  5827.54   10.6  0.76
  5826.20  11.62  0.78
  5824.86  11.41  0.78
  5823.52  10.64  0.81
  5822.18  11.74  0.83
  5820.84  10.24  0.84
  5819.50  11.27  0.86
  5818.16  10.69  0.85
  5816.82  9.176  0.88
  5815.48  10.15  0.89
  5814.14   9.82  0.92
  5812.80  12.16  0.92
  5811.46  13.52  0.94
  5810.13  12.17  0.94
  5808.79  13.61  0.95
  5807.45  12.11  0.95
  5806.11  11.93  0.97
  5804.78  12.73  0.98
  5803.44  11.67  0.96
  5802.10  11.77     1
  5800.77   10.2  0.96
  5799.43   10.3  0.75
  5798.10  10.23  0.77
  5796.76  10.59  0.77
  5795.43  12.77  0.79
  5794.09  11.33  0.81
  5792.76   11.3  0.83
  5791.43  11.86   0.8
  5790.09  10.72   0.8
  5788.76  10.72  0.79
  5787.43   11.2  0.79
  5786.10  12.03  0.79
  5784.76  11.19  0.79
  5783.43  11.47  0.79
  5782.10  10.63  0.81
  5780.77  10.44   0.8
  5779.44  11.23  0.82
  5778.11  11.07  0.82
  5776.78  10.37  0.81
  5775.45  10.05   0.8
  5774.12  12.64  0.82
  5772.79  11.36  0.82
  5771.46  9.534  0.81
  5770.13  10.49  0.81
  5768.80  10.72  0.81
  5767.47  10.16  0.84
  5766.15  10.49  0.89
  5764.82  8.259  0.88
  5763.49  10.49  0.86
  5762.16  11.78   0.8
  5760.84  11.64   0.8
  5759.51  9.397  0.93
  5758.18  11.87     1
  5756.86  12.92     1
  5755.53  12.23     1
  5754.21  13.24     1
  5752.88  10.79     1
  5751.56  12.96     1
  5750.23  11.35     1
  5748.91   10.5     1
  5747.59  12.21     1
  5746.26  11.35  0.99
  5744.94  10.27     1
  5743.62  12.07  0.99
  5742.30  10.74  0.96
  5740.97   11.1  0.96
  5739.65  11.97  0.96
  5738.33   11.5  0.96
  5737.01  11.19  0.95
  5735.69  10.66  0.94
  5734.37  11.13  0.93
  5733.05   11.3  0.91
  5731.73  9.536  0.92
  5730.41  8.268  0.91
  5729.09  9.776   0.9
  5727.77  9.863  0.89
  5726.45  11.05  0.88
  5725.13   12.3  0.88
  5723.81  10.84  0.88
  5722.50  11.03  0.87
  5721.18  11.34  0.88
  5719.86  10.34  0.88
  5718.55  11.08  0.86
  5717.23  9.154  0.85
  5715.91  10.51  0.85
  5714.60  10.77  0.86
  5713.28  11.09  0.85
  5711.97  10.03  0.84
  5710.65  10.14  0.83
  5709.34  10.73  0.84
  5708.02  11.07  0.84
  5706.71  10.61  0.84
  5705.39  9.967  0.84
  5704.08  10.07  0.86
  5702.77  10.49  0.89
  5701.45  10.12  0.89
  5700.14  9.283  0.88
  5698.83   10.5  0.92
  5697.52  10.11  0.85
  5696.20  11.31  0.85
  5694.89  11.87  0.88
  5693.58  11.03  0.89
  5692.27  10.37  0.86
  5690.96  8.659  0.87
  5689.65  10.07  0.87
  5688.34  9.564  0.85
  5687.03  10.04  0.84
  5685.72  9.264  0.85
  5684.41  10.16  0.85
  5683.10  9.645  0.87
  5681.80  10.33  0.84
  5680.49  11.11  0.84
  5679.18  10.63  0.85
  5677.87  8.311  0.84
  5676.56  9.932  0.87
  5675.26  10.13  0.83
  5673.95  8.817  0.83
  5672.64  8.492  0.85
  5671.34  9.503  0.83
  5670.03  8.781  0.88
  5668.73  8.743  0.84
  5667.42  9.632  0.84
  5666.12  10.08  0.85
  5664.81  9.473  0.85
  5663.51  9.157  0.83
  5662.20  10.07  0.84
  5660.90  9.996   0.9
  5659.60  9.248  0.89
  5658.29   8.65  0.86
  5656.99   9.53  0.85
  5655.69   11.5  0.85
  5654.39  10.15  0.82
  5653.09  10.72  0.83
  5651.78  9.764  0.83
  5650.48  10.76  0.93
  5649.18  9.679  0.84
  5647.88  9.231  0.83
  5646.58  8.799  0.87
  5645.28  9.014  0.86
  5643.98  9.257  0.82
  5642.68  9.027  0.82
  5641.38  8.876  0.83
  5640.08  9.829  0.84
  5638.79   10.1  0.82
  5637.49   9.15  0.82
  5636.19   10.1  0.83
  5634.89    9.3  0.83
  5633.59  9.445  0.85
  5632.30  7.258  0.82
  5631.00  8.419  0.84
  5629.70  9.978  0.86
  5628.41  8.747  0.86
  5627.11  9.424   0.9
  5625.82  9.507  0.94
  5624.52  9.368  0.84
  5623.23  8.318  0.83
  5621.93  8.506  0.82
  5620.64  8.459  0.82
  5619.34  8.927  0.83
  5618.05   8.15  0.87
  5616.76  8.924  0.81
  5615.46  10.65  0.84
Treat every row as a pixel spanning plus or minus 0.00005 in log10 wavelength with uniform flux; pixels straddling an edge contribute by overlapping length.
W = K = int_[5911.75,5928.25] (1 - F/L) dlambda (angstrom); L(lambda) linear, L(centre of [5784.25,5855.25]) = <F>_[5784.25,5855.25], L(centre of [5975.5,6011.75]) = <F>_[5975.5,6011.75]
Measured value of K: 2.3 angstrom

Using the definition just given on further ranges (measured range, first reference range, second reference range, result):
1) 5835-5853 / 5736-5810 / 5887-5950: -2.86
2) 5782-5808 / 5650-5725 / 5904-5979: -3.77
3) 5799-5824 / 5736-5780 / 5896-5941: -2.57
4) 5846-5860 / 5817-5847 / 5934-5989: 0.77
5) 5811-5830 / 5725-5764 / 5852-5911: -2.74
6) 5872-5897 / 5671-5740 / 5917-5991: 5.72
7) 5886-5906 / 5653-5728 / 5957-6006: 8.11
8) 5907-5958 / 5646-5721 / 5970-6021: 3.19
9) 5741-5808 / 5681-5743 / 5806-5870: -2.85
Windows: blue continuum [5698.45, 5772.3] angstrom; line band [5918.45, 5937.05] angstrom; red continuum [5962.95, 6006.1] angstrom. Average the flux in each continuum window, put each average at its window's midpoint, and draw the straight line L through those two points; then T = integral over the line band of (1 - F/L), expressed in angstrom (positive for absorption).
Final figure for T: 1.80 angstrom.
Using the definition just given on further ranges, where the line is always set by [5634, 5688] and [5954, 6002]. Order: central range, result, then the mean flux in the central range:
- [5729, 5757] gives -4.3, 11.2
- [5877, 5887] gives 1.3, 8.66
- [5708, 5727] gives -2.0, 10.8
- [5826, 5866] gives -4.2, 10.9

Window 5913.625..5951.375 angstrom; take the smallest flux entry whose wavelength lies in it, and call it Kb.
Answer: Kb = 8.109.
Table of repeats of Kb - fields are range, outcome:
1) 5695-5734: 8.268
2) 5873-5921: 2.843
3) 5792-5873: 8.734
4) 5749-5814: 8.259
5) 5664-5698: 8.311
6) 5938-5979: 8.549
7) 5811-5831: 9.176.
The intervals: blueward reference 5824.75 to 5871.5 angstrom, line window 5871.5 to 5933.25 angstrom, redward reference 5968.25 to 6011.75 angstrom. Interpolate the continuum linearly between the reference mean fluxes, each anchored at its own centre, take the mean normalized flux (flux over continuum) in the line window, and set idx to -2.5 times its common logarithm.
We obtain 0.28 mag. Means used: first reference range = 10.8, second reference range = 10.3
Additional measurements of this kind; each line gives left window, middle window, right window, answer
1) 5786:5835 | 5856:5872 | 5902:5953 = 0.06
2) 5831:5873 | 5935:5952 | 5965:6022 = 0.03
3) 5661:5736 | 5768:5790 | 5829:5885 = -0.06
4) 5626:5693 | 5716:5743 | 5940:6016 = -0.11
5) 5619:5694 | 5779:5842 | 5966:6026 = -0.15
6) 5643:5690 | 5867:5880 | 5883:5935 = -0.21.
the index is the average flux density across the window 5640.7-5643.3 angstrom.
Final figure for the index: 8.95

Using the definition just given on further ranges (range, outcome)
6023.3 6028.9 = 10.8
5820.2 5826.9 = 11.1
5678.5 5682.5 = 10.7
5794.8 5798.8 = 11.2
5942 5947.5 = 10.3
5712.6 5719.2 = 10.5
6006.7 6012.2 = 10.2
